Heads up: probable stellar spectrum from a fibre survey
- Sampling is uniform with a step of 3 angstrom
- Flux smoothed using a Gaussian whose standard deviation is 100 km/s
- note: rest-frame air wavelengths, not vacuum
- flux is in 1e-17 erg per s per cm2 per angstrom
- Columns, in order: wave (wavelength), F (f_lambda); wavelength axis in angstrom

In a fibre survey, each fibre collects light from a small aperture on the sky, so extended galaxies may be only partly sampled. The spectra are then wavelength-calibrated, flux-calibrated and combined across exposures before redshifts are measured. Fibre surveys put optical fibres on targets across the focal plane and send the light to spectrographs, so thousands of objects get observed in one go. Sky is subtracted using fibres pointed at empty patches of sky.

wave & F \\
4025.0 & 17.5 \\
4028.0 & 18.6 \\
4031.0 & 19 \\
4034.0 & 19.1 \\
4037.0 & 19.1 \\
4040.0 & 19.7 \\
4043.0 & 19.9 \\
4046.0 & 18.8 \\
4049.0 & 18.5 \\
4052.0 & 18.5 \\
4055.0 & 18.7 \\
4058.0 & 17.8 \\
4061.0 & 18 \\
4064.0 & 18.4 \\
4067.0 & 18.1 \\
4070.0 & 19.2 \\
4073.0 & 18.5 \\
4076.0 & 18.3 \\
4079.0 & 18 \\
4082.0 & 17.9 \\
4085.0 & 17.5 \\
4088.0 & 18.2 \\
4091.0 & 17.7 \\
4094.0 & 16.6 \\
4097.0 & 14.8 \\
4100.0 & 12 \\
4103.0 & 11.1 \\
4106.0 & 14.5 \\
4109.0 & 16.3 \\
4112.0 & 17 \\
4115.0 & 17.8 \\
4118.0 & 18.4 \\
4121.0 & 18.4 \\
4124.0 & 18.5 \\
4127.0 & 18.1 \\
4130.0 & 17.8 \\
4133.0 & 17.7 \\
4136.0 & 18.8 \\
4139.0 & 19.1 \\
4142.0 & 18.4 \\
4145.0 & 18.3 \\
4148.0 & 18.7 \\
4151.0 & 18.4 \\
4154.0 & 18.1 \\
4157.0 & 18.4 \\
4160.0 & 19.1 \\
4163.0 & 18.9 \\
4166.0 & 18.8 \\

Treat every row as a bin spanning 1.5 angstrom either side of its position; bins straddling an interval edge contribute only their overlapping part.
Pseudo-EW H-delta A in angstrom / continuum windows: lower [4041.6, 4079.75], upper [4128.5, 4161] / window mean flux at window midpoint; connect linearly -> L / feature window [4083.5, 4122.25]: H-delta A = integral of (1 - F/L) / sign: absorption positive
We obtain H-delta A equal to 4.8 angstrom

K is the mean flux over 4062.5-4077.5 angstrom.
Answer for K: 18.5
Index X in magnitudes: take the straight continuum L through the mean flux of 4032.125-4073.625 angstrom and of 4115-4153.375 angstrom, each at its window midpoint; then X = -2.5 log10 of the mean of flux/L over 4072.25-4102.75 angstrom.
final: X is 0.118 mag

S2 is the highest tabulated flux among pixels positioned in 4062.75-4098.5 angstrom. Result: 19.2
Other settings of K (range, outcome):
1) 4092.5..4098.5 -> 15.7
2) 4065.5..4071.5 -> 18.7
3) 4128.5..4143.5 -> 18.4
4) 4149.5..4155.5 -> 18.2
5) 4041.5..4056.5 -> 18.9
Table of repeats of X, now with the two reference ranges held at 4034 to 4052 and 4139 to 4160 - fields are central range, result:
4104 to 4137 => 0.07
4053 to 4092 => 0.04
